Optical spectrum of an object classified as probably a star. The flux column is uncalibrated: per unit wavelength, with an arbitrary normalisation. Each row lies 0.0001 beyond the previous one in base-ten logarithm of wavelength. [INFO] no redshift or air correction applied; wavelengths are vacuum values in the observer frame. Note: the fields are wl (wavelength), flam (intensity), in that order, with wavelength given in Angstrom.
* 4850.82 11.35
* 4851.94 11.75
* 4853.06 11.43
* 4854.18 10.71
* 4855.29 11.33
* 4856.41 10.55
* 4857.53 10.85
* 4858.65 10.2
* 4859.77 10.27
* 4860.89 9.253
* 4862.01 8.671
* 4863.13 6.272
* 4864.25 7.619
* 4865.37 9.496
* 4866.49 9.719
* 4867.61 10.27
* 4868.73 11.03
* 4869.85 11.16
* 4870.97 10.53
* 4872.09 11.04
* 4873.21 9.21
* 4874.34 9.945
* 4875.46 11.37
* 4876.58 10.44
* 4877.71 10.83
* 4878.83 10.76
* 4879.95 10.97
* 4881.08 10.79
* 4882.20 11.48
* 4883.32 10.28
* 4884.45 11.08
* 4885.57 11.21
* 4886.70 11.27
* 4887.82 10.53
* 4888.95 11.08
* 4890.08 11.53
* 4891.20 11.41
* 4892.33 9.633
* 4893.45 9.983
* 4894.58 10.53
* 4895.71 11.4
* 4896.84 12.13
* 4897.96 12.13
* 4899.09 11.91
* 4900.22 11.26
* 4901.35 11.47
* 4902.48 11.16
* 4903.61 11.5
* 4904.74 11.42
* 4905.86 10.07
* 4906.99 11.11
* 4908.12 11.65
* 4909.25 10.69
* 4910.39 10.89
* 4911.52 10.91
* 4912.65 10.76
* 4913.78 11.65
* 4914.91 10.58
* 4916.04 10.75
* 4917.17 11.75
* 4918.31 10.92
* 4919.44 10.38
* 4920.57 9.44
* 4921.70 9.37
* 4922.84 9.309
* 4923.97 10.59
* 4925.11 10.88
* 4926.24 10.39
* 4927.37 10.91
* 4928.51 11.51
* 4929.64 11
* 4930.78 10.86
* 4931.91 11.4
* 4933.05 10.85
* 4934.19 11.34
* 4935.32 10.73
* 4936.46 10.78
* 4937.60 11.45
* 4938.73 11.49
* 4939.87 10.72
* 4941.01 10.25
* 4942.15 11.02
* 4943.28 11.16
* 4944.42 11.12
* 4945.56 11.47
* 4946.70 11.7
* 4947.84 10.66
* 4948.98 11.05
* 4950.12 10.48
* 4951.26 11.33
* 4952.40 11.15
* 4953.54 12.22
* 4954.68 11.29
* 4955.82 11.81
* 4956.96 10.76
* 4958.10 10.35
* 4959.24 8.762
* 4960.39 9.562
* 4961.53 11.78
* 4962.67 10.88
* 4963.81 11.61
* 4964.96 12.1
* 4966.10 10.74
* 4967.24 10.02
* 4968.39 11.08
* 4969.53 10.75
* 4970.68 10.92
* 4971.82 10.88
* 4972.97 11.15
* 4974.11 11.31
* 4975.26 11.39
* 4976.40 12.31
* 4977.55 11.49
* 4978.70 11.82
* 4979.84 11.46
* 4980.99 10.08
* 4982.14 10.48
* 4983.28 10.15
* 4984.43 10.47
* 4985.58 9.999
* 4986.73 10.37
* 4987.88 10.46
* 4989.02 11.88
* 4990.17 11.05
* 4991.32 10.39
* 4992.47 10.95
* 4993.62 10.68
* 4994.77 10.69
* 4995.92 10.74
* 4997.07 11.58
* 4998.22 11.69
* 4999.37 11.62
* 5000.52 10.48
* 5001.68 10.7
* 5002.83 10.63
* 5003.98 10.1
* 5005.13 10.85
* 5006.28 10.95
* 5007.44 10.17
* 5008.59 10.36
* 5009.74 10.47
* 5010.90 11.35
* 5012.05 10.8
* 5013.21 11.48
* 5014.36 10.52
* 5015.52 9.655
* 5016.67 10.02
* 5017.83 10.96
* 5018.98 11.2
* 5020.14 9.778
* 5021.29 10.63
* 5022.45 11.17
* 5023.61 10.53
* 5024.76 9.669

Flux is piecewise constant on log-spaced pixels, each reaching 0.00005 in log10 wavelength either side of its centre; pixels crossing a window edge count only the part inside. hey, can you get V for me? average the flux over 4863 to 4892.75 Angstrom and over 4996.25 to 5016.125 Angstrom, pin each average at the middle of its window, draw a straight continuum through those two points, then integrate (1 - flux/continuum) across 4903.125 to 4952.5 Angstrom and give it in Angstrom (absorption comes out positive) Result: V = -1.40 Angstrom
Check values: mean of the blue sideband 10.5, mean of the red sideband 10.8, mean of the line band 10.9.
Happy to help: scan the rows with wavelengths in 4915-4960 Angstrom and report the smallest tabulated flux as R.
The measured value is 8.762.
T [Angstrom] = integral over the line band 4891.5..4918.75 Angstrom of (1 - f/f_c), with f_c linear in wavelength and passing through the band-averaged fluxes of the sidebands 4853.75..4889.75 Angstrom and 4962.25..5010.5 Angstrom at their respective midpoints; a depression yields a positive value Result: -1.57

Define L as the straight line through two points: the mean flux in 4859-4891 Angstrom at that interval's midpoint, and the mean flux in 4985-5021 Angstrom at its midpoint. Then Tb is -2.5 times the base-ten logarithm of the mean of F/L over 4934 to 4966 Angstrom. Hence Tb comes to -0.05 mag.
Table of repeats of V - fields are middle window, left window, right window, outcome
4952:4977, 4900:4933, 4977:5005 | -0.46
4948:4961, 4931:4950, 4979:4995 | 0.17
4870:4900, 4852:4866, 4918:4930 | -2.60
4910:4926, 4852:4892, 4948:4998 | 0.13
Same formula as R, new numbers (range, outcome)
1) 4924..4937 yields 10.39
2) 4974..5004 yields 9.999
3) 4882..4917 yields 9.633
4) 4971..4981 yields 10.08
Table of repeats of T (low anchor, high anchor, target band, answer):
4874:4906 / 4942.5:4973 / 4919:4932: 0.6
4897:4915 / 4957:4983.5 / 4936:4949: 0.0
